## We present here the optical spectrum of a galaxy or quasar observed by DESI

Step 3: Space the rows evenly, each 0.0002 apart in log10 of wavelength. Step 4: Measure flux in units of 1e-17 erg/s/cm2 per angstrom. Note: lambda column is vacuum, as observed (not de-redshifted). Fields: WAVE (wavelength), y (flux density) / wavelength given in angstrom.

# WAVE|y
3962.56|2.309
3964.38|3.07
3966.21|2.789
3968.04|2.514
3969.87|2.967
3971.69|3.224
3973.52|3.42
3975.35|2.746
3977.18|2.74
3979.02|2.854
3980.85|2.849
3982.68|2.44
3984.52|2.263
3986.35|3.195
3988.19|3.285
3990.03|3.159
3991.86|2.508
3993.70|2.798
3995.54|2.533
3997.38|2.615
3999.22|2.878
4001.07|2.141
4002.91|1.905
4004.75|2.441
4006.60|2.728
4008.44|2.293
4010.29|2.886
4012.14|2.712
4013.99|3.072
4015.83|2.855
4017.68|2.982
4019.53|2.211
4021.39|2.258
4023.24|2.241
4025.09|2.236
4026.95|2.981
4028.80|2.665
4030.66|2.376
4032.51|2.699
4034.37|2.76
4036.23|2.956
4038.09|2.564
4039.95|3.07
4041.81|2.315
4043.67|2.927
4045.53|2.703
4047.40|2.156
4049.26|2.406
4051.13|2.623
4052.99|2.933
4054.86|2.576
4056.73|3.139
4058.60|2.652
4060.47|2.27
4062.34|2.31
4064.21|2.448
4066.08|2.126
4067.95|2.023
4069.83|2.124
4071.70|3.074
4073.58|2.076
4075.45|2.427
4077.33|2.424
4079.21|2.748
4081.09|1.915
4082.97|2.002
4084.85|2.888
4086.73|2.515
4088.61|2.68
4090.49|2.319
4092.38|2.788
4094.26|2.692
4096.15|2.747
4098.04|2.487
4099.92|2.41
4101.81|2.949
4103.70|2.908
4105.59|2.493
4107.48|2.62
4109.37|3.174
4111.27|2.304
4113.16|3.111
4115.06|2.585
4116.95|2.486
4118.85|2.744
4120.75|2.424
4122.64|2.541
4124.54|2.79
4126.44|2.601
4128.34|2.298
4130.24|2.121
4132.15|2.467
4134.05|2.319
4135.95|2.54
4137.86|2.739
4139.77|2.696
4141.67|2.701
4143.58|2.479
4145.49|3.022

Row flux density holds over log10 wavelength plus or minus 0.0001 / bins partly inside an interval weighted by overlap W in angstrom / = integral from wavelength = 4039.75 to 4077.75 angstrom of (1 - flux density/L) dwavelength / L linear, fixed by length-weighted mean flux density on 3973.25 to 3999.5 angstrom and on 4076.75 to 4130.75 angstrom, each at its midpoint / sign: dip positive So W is 2.3 angstrom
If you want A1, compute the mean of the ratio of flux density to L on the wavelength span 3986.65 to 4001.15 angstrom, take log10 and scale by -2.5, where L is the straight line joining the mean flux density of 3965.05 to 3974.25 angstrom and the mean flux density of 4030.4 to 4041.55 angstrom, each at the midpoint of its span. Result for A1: 0.04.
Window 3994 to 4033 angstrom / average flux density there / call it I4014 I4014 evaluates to 2.56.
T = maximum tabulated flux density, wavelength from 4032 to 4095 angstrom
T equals 3.139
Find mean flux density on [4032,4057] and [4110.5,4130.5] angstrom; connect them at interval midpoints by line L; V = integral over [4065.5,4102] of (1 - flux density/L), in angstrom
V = 2.2 angstrom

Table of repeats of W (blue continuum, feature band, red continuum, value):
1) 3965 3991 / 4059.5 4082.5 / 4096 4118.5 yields 3.5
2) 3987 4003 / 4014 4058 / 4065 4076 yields -2.9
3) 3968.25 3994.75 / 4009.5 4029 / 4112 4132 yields 1.1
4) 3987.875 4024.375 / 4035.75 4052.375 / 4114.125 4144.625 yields -0.3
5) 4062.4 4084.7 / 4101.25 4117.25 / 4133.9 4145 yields -1.7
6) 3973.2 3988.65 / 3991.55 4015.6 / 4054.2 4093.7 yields 1.3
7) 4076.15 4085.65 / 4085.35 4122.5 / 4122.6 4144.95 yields -3.1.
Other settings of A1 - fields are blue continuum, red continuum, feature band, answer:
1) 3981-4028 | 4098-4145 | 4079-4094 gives 0.06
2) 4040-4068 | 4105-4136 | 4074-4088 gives 0.06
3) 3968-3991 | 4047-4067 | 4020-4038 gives 0.04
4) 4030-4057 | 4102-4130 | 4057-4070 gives 0.14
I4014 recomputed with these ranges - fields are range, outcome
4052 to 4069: 2.5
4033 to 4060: 2.69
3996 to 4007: 2.44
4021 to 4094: 2.53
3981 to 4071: 2.6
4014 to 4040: 2.63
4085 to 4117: 2.67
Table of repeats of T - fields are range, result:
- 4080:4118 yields 3.174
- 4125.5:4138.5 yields 2.739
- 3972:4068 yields 3.42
